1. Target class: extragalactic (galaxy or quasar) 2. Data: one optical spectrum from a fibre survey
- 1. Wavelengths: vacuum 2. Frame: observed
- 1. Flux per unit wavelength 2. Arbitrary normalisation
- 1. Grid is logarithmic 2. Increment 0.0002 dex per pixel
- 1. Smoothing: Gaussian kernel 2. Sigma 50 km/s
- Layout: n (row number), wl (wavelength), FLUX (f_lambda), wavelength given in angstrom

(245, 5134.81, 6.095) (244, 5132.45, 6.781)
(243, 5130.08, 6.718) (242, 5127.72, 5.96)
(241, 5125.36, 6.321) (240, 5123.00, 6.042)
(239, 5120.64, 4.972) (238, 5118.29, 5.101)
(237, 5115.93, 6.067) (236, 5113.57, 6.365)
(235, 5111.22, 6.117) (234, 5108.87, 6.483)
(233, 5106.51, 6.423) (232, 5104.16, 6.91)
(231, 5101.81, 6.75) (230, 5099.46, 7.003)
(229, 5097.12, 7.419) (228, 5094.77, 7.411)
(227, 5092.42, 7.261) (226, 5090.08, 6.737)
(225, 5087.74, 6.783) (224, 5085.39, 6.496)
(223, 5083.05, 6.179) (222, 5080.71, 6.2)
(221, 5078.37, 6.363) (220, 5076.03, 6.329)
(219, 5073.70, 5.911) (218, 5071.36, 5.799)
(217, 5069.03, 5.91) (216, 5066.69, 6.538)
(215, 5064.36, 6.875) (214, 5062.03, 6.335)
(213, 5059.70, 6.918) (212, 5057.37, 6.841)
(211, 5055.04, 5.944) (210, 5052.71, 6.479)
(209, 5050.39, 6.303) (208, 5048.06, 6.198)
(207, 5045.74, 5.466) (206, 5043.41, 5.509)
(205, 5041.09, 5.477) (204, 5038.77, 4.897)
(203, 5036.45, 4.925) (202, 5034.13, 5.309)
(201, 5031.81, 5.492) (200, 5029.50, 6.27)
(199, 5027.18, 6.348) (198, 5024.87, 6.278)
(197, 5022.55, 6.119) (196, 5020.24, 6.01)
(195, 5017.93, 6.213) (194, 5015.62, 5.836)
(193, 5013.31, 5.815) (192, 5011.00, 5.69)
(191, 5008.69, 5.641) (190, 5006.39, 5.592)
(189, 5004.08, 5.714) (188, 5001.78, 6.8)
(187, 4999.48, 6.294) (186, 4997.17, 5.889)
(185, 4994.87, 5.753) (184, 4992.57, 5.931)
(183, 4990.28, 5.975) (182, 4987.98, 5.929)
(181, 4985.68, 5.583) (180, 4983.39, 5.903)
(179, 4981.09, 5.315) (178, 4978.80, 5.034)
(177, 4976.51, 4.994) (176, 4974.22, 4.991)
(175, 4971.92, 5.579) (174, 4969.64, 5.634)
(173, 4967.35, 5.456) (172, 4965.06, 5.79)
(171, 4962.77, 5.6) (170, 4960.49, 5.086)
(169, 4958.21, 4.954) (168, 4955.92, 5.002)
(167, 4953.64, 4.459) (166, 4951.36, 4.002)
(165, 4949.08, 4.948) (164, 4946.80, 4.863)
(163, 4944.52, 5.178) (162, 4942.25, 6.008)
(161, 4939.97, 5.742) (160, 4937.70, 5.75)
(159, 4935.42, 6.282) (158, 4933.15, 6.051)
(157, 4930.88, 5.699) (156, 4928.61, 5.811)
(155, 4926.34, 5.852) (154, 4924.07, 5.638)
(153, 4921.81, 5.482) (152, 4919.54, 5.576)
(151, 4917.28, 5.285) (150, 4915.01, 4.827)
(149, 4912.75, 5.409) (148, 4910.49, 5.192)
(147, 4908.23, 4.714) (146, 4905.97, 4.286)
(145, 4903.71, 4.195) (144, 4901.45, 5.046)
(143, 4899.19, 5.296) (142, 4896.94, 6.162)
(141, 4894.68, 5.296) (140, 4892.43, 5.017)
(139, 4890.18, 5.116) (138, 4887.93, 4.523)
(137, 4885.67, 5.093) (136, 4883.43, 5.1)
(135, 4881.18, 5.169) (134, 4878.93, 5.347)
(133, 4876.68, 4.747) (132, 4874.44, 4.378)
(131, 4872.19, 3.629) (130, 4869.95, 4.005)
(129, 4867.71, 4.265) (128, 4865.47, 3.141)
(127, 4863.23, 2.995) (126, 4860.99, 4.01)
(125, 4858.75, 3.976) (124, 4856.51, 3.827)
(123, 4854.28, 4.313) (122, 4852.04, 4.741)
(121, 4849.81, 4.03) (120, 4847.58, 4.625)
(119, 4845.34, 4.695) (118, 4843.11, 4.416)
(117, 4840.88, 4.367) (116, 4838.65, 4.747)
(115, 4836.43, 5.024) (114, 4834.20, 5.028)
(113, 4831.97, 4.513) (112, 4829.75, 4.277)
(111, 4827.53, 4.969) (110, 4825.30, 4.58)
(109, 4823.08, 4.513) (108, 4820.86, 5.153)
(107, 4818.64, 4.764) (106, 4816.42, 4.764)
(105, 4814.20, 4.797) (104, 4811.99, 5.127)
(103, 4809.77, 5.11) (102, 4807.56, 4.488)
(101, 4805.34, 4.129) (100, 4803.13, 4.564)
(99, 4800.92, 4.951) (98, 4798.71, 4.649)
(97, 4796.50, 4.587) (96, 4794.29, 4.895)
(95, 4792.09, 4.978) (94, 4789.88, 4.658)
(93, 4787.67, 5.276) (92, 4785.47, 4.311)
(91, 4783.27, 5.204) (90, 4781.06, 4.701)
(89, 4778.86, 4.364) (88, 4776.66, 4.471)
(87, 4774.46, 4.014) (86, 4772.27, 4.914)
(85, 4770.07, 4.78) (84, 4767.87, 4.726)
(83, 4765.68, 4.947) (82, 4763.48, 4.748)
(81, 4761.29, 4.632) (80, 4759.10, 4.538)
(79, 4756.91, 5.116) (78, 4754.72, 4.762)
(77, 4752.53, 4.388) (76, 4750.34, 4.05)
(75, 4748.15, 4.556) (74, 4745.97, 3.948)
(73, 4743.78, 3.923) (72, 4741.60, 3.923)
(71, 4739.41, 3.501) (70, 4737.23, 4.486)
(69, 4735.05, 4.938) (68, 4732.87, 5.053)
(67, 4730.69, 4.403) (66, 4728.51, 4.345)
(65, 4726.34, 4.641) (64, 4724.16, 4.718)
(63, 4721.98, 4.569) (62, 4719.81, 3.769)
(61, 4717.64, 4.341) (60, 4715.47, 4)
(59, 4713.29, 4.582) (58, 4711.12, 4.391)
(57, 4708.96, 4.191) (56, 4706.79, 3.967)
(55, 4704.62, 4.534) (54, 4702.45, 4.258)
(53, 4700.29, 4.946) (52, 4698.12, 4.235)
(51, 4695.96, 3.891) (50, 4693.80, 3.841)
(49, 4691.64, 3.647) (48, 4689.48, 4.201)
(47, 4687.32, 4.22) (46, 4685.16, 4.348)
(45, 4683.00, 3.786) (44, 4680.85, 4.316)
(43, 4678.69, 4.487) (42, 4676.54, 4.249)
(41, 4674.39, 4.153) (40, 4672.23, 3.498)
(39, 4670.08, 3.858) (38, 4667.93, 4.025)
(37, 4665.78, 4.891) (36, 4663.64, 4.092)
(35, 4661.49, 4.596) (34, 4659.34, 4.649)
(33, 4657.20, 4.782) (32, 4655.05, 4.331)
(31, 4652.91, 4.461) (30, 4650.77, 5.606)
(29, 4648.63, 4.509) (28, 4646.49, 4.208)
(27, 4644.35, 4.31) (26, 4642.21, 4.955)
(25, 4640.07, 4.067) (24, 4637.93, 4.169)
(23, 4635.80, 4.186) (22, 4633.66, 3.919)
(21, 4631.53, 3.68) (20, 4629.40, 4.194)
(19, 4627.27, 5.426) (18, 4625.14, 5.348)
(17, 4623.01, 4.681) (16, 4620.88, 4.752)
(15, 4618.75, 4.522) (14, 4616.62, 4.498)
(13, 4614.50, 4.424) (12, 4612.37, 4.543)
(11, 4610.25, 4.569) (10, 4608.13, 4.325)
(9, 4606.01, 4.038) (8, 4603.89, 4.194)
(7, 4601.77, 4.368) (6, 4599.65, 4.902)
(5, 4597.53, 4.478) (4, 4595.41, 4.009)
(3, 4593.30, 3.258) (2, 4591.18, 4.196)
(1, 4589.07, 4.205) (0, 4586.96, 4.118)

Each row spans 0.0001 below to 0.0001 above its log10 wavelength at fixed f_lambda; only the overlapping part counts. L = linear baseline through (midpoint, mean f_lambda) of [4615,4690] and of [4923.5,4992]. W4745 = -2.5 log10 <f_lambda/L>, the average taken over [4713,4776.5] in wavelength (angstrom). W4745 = 0.06 mag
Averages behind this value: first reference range 4.4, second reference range 5.44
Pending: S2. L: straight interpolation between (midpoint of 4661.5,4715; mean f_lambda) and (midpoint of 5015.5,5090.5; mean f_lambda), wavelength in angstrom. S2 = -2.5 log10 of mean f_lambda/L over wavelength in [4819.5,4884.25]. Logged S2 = 0.14 mag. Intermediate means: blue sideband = 4.2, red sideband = 6.1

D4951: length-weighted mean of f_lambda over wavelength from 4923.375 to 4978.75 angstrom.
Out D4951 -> 5.38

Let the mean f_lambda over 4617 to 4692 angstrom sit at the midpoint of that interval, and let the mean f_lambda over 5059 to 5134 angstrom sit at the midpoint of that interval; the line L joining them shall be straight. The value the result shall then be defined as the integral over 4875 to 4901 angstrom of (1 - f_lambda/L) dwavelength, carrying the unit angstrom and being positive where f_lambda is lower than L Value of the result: 1.5 angstrom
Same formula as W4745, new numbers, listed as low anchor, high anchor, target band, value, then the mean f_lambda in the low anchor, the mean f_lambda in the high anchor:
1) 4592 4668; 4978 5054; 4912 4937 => -0.03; 4.45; 5.82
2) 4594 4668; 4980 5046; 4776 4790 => 0.06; 4.48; 5.8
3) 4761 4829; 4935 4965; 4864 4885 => 0.13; 4.73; 5.21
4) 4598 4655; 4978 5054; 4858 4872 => 0.39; 4.49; 5.82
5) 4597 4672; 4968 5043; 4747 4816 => 0.06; 4.46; 5.72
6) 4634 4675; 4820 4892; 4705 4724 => 0.04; 4.38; 4.48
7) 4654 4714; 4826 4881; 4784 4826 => -0.10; 4.25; 4.35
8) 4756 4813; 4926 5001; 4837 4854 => 0.11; 4.72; 5.5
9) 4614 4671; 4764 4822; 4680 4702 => 0.11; 4.49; 4.74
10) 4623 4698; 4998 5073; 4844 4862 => 0.21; 4.32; 5.99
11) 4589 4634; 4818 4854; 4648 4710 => 0.04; 4.4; 4.64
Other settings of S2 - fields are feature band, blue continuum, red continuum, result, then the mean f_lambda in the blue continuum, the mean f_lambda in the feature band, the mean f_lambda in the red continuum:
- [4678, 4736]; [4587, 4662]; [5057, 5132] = 0.11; 4.43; 4.32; 6.42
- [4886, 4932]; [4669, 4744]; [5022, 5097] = 0.03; 4.24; 5.22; 6.2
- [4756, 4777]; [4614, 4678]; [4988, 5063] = 0.05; 4.43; 4.69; 5.94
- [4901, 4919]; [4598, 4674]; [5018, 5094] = 0.14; 4.44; 4.89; 6.15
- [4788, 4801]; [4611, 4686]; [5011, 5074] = 0.04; 4.42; 4.8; 6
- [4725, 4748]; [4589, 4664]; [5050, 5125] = 0.14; 4.44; 4.33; 6.41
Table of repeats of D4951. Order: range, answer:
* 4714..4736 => 4.48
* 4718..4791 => 4.53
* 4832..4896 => 4.49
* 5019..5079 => 6.03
